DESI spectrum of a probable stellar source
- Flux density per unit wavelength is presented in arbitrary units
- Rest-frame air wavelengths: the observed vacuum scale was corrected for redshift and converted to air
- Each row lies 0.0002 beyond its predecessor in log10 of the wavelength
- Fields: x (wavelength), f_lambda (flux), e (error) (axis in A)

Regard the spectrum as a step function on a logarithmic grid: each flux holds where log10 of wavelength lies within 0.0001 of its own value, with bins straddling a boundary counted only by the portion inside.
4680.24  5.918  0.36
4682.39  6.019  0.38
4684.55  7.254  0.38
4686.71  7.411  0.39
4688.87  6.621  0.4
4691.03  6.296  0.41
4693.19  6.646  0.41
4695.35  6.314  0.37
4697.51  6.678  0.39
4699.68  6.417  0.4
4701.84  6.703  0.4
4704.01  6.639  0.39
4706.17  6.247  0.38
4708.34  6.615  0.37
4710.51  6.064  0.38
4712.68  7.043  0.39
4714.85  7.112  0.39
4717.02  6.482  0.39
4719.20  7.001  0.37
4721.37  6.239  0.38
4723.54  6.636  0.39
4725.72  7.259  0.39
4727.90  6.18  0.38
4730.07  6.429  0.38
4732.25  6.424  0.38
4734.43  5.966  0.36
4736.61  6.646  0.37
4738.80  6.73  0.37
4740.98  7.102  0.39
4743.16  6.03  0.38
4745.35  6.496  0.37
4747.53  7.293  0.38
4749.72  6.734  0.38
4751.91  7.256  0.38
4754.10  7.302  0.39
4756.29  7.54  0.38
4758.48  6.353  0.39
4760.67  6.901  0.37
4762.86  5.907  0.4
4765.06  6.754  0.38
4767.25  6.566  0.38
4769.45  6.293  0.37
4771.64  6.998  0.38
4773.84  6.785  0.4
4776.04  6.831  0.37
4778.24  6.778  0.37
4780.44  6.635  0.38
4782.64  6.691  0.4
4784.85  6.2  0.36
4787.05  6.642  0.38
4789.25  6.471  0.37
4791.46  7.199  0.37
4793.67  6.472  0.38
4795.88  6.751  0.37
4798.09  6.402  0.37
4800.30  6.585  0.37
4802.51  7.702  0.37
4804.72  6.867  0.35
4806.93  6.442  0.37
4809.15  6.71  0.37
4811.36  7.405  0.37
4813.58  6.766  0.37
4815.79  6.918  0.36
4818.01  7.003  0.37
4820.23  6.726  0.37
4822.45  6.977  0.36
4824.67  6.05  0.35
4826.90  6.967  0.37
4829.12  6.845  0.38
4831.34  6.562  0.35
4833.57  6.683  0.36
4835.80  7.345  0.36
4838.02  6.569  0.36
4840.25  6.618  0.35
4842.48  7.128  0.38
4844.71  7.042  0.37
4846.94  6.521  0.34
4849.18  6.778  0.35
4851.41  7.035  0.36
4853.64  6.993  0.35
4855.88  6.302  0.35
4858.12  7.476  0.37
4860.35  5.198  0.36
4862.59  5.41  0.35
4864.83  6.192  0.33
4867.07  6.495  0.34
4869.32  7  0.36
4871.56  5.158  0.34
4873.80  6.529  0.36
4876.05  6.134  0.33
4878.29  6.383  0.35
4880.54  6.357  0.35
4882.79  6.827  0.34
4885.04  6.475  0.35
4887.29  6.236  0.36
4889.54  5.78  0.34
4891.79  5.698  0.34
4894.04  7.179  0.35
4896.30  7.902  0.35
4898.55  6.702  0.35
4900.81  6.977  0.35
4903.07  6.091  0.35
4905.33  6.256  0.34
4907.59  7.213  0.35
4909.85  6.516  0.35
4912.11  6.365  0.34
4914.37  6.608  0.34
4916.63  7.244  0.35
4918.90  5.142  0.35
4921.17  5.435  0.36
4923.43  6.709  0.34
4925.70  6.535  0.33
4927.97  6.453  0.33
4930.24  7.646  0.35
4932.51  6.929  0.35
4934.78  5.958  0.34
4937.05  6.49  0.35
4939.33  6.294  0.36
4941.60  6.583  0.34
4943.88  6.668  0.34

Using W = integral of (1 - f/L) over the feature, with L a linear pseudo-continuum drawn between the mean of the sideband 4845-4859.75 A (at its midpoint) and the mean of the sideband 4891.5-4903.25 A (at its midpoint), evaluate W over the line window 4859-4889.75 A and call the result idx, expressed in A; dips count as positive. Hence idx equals 3.00 A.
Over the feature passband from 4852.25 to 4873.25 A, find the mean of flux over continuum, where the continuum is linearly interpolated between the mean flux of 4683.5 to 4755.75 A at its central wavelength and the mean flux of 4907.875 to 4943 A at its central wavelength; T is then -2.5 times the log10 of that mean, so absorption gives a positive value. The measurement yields 0.05 mag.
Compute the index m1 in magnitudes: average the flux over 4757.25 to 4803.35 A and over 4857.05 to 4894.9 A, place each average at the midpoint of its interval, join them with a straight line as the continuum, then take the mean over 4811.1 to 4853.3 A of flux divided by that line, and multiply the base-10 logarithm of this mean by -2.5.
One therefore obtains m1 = -0.064 mag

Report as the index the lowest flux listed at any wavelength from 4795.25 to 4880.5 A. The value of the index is 5.158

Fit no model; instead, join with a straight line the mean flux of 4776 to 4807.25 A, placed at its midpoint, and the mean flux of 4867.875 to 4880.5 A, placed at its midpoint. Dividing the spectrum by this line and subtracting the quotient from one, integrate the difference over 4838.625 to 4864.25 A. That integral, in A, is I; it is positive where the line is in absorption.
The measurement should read -0.8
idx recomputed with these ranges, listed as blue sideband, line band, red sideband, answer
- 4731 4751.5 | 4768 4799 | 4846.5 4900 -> -0.41 A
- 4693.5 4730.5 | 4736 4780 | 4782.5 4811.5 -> -0.62 A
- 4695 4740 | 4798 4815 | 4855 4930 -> -1.05 A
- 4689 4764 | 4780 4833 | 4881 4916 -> -1.06 A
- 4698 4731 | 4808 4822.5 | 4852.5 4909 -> -0.93 A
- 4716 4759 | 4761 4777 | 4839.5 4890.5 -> 0.09 A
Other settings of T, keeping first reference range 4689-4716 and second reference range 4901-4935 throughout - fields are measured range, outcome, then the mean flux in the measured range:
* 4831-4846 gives -0.05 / 6.86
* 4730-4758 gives -0.03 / 6.77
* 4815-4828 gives -0.04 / 6.77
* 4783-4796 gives -0.01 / 6.61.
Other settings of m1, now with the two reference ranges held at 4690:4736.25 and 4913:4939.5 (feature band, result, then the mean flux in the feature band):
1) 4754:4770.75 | -0.02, 6.67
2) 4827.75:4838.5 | -0.05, 6.82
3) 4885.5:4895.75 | 0.02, 6.33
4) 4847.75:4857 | -0.05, 6.76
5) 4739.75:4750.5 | -0.03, 6.73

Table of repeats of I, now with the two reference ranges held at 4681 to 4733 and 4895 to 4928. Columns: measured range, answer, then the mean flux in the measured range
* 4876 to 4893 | 0.80 A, 6.25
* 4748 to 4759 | -0.82 A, 7.08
